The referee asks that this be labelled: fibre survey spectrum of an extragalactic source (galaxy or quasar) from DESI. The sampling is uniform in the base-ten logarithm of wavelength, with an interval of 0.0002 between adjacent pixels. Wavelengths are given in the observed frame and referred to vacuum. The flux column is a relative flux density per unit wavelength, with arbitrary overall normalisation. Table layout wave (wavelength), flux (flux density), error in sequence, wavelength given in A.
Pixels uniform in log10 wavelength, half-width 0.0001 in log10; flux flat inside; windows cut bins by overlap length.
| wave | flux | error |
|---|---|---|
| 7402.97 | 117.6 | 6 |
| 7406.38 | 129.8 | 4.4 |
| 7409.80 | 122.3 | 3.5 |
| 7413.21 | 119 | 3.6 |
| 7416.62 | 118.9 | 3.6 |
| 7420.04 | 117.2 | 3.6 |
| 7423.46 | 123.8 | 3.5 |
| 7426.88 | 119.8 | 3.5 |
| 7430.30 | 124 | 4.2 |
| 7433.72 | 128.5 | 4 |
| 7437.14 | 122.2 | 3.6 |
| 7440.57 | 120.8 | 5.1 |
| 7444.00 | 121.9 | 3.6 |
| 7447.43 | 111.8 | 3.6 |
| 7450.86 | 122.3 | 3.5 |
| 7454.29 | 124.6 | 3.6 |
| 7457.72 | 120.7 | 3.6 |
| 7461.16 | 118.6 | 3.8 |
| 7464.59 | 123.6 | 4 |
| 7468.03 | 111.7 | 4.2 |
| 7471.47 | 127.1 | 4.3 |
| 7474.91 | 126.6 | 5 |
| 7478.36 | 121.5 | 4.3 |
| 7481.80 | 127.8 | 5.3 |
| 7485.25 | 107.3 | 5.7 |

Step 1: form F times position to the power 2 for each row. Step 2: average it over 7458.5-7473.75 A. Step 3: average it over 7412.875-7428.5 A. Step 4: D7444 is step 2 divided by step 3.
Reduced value 1.0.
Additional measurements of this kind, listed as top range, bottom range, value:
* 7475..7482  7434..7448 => 1.04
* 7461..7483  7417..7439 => 1.01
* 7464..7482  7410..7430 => 1.03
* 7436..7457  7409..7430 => 1.01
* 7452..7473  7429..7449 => 1.00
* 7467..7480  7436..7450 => 1.03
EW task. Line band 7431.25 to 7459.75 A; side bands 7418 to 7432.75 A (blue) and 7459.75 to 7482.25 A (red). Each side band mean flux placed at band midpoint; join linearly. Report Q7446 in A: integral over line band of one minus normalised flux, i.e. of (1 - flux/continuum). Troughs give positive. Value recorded 0.04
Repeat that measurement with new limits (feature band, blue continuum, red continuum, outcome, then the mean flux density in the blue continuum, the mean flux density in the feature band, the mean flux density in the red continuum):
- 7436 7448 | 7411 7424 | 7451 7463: 0.1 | 119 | 120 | 122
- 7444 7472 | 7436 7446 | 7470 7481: 0.8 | 121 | 120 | 125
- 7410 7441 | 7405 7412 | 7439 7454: 0.3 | 125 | 122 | 120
